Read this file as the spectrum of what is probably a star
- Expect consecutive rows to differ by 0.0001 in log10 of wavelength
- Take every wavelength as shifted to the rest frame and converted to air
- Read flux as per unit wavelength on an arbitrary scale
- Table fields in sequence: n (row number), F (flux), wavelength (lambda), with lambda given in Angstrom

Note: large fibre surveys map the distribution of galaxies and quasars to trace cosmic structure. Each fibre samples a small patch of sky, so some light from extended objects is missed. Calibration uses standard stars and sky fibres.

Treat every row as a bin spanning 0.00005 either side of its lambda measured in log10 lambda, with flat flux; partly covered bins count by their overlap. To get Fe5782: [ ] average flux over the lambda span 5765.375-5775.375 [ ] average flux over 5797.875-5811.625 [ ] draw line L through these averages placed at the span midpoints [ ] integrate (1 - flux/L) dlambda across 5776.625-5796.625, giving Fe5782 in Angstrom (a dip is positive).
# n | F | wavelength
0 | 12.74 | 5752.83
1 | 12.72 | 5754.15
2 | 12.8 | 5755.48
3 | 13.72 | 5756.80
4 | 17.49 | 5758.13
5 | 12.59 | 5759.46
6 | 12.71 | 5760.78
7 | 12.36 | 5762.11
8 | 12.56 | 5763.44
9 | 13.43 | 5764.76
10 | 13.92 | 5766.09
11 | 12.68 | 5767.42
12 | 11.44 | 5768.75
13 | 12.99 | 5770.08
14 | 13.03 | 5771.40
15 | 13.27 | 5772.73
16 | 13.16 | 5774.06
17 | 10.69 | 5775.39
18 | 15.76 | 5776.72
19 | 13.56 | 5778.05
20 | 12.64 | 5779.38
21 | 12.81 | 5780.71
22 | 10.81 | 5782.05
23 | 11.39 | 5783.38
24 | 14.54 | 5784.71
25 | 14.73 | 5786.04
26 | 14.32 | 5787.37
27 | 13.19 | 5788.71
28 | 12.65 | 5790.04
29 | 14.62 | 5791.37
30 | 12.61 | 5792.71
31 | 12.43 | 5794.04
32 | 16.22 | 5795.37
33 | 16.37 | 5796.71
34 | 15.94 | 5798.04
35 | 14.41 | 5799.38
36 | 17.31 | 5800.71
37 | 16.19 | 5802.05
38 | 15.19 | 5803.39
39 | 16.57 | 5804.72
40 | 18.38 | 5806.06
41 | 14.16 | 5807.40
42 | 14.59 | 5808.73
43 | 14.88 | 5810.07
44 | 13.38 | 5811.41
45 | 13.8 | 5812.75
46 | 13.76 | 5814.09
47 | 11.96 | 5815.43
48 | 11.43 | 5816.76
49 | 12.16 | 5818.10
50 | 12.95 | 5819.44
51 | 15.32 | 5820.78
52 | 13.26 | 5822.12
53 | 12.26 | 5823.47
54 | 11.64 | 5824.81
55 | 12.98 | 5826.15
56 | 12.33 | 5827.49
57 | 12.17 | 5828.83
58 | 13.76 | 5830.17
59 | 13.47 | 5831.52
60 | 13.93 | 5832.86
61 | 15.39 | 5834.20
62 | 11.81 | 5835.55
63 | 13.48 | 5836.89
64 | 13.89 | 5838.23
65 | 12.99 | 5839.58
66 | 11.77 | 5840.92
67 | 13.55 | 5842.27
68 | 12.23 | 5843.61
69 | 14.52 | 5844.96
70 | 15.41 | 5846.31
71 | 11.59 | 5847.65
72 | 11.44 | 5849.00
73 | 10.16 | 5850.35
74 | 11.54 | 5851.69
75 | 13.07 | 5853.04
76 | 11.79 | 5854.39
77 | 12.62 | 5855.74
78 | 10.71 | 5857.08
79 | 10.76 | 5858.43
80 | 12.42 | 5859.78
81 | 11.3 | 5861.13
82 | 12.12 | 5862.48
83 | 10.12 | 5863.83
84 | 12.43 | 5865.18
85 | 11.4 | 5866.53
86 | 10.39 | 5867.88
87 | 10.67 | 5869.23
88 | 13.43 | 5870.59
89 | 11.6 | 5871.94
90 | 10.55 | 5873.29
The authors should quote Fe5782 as 0.9 Angstrom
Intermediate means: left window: 12.8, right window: 15.6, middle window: 13.5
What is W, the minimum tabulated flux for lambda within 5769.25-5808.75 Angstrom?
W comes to 10.69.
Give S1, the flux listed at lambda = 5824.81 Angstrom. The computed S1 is 11.64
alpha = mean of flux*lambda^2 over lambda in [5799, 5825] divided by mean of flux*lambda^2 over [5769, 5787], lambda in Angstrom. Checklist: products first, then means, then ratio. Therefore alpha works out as 1.10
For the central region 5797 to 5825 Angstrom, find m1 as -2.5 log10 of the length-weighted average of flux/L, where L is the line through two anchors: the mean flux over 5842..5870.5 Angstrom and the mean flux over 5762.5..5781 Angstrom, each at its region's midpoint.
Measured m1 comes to -0.15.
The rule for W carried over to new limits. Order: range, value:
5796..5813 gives 13.38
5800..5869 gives 10.12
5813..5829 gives 11.43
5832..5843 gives 11.77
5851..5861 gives 10.71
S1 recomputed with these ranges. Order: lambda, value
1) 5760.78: 12.71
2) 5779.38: 12.64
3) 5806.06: 18.38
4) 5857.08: 10.71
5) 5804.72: 16.57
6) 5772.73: 13.27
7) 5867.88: 10.39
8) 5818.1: 12.16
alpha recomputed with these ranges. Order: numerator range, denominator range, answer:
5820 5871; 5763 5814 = 0.91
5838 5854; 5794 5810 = 0.81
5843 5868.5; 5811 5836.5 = 0.92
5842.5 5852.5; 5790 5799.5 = 0.87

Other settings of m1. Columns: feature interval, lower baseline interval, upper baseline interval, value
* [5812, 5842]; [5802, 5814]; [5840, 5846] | 0.08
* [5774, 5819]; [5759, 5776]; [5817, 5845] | -0.09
